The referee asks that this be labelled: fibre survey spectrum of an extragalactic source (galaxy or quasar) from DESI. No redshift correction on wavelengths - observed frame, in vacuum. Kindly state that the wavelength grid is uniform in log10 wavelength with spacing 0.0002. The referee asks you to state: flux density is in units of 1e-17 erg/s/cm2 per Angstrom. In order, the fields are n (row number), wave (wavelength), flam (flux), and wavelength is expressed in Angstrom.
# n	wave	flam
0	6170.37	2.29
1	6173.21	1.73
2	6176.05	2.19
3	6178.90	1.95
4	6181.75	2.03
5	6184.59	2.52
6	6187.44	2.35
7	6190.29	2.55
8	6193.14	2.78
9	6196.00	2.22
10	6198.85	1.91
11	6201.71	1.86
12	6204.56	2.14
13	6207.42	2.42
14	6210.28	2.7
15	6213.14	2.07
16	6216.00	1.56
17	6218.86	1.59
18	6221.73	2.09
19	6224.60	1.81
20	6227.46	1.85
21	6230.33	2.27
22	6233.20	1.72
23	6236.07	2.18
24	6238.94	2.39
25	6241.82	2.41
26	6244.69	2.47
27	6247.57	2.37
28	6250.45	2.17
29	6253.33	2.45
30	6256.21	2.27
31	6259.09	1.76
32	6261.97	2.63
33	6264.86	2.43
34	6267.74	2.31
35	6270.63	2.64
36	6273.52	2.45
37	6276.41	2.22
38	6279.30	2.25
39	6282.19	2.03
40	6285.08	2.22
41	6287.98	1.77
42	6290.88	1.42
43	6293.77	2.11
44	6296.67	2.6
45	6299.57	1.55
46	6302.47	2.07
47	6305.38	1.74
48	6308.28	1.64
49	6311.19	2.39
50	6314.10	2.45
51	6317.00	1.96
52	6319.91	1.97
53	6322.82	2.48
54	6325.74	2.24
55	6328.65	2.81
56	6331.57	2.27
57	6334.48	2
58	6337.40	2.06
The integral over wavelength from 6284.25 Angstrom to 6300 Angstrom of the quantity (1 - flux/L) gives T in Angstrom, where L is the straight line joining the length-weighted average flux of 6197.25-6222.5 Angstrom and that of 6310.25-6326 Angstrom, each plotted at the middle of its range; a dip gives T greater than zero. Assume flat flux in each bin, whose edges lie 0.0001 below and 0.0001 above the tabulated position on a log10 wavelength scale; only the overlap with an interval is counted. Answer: 1.7 Angstrom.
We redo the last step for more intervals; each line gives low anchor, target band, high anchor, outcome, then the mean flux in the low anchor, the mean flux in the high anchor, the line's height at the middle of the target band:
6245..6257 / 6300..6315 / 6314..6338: 1.7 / 2.33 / 2.24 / 2.27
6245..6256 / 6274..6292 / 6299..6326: 1.4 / 2.34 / 2.06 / 2.19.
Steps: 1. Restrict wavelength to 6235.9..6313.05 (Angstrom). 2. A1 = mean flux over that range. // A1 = 2.18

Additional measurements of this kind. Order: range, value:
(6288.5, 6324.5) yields 2.03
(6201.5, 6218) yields 2.13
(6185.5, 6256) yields 2.18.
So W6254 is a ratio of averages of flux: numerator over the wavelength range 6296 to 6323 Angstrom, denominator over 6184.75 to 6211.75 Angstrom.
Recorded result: 0.88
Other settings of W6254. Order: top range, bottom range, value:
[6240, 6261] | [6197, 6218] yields 1.09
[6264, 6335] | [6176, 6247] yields 1.00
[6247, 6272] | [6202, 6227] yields 1.15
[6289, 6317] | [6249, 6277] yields 0.85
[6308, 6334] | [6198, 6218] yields 1.09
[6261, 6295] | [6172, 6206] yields 1.01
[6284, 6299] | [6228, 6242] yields 0.93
